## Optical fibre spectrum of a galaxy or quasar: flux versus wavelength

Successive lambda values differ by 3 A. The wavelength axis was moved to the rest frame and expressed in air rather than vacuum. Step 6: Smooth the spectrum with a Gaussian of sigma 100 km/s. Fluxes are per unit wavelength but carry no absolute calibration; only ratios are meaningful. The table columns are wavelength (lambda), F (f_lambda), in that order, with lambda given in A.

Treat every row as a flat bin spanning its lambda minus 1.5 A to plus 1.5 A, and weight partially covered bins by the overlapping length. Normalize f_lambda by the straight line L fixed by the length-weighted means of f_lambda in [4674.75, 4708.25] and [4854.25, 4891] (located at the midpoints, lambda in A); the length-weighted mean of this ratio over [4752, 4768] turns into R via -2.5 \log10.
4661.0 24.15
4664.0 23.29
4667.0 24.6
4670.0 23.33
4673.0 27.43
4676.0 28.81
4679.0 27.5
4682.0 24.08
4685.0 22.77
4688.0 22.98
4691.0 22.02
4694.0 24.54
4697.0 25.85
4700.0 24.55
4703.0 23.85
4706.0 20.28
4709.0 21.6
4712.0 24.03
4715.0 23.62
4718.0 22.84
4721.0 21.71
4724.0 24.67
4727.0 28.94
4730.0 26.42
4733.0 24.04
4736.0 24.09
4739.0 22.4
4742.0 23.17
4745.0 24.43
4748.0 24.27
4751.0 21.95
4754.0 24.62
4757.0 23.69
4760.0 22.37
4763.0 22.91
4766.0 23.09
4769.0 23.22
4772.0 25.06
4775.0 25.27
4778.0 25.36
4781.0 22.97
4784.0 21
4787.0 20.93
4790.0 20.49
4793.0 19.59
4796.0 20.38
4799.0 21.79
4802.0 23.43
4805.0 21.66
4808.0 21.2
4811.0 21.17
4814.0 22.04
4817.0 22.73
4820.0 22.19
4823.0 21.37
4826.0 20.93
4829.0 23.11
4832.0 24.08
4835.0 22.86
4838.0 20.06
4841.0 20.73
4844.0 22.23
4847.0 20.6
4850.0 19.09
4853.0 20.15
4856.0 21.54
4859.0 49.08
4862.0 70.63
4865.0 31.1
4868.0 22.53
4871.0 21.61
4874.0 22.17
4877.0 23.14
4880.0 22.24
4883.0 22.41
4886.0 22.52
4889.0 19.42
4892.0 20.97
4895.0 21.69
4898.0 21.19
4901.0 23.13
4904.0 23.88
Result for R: 0.118 mag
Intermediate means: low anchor 24.2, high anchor 28.9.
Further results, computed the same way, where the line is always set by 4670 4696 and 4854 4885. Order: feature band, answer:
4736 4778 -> 0.15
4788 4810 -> 0.31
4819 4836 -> 0.28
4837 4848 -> 0.37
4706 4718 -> 0.14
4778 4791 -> 0.26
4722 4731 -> -0.01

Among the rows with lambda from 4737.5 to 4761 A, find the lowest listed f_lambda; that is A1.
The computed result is 21.95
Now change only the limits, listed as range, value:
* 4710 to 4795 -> 19.59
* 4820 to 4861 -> 19.09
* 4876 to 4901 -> 19.42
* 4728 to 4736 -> 24.04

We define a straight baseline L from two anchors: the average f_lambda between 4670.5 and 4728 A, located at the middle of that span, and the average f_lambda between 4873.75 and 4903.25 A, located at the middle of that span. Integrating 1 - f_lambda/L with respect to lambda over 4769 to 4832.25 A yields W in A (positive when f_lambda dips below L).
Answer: 2.20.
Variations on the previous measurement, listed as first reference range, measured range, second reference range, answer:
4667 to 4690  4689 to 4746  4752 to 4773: 1.3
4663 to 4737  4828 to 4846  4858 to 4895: 3.5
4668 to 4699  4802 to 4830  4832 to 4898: 3.8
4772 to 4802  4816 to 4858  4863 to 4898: 1.7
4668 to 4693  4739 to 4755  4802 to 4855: -0.1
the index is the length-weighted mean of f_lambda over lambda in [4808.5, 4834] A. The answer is 22.2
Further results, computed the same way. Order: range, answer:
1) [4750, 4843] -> 22.3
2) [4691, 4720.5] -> 23.3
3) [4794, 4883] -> 24.6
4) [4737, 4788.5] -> 23.3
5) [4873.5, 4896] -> 21.8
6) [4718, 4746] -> 24.3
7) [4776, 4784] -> 23.6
